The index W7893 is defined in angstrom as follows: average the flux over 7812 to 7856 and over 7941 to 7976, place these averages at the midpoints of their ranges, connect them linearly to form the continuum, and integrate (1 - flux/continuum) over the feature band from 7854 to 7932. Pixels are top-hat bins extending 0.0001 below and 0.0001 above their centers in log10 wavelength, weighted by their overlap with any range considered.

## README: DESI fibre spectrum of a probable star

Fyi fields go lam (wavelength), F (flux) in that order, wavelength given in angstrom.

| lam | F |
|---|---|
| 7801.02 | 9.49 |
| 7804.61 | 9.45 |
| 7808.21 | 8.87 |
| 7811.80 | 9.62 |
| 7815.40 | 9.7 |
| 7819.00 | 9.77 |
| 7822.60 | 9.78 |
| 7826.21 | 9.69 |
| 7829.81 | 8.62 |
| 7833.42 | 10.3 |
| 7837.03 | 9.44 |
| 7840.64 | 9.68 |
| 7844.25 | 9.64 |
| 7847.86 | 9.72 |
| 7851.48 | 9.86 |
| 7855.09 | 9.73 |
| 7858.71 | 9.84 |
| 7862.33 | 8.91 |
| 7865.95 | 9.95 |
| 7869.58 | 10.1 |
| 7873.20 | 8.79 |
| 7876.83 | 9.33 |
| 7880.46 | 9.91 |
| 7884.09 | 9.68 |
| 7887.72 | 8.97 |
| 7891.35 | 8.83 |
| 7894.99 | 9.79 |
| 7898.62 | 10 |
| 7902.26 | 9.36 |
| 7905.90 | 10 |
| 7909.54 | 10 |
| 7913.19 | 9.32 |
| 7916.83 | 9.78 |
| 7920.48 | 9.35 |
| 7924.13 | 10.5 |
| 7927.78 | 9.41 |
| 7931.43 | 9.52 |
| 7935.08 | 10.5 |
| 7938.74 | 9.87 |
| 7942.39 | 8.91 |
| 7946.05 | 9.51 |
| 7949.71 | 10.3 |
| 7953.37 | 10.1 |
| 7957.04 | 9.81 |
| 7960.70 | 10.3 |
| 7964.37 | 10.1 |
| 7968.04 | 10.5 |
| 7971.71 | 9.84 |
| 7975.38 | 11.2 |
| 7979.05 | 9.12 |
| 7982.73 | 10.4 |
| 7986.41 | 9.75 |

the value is 1.9 angstrom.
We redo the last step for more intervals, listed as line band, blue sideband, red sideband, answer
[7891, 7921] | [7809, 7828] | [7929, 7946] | 0.06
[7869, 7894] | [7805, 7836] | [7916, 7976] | 0.99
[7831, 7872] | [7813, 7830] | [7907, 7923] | -0.39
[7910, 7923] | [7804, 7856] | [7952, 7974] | 0.46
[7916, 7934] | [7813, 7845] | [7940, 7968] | 0.18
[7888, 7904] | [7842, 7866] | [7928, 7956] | 0.45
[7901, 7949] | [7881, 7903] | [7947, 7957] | 0.41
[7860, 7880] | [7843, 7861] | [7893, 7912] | 0.62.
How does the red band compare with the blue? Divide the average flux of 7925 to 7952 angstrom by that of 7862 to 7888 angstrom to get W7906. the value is 1.0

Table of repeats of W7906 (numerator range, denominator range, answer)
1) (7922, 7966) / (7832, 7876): 1.03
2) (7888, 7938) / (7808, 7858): 1.01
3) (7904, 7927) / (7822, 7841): 1.03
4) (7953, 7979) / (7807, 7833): 1.07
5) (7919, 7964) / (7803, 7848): 1.03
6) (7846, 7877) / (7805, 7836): 1.01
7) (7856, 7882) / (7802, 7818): 1.01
